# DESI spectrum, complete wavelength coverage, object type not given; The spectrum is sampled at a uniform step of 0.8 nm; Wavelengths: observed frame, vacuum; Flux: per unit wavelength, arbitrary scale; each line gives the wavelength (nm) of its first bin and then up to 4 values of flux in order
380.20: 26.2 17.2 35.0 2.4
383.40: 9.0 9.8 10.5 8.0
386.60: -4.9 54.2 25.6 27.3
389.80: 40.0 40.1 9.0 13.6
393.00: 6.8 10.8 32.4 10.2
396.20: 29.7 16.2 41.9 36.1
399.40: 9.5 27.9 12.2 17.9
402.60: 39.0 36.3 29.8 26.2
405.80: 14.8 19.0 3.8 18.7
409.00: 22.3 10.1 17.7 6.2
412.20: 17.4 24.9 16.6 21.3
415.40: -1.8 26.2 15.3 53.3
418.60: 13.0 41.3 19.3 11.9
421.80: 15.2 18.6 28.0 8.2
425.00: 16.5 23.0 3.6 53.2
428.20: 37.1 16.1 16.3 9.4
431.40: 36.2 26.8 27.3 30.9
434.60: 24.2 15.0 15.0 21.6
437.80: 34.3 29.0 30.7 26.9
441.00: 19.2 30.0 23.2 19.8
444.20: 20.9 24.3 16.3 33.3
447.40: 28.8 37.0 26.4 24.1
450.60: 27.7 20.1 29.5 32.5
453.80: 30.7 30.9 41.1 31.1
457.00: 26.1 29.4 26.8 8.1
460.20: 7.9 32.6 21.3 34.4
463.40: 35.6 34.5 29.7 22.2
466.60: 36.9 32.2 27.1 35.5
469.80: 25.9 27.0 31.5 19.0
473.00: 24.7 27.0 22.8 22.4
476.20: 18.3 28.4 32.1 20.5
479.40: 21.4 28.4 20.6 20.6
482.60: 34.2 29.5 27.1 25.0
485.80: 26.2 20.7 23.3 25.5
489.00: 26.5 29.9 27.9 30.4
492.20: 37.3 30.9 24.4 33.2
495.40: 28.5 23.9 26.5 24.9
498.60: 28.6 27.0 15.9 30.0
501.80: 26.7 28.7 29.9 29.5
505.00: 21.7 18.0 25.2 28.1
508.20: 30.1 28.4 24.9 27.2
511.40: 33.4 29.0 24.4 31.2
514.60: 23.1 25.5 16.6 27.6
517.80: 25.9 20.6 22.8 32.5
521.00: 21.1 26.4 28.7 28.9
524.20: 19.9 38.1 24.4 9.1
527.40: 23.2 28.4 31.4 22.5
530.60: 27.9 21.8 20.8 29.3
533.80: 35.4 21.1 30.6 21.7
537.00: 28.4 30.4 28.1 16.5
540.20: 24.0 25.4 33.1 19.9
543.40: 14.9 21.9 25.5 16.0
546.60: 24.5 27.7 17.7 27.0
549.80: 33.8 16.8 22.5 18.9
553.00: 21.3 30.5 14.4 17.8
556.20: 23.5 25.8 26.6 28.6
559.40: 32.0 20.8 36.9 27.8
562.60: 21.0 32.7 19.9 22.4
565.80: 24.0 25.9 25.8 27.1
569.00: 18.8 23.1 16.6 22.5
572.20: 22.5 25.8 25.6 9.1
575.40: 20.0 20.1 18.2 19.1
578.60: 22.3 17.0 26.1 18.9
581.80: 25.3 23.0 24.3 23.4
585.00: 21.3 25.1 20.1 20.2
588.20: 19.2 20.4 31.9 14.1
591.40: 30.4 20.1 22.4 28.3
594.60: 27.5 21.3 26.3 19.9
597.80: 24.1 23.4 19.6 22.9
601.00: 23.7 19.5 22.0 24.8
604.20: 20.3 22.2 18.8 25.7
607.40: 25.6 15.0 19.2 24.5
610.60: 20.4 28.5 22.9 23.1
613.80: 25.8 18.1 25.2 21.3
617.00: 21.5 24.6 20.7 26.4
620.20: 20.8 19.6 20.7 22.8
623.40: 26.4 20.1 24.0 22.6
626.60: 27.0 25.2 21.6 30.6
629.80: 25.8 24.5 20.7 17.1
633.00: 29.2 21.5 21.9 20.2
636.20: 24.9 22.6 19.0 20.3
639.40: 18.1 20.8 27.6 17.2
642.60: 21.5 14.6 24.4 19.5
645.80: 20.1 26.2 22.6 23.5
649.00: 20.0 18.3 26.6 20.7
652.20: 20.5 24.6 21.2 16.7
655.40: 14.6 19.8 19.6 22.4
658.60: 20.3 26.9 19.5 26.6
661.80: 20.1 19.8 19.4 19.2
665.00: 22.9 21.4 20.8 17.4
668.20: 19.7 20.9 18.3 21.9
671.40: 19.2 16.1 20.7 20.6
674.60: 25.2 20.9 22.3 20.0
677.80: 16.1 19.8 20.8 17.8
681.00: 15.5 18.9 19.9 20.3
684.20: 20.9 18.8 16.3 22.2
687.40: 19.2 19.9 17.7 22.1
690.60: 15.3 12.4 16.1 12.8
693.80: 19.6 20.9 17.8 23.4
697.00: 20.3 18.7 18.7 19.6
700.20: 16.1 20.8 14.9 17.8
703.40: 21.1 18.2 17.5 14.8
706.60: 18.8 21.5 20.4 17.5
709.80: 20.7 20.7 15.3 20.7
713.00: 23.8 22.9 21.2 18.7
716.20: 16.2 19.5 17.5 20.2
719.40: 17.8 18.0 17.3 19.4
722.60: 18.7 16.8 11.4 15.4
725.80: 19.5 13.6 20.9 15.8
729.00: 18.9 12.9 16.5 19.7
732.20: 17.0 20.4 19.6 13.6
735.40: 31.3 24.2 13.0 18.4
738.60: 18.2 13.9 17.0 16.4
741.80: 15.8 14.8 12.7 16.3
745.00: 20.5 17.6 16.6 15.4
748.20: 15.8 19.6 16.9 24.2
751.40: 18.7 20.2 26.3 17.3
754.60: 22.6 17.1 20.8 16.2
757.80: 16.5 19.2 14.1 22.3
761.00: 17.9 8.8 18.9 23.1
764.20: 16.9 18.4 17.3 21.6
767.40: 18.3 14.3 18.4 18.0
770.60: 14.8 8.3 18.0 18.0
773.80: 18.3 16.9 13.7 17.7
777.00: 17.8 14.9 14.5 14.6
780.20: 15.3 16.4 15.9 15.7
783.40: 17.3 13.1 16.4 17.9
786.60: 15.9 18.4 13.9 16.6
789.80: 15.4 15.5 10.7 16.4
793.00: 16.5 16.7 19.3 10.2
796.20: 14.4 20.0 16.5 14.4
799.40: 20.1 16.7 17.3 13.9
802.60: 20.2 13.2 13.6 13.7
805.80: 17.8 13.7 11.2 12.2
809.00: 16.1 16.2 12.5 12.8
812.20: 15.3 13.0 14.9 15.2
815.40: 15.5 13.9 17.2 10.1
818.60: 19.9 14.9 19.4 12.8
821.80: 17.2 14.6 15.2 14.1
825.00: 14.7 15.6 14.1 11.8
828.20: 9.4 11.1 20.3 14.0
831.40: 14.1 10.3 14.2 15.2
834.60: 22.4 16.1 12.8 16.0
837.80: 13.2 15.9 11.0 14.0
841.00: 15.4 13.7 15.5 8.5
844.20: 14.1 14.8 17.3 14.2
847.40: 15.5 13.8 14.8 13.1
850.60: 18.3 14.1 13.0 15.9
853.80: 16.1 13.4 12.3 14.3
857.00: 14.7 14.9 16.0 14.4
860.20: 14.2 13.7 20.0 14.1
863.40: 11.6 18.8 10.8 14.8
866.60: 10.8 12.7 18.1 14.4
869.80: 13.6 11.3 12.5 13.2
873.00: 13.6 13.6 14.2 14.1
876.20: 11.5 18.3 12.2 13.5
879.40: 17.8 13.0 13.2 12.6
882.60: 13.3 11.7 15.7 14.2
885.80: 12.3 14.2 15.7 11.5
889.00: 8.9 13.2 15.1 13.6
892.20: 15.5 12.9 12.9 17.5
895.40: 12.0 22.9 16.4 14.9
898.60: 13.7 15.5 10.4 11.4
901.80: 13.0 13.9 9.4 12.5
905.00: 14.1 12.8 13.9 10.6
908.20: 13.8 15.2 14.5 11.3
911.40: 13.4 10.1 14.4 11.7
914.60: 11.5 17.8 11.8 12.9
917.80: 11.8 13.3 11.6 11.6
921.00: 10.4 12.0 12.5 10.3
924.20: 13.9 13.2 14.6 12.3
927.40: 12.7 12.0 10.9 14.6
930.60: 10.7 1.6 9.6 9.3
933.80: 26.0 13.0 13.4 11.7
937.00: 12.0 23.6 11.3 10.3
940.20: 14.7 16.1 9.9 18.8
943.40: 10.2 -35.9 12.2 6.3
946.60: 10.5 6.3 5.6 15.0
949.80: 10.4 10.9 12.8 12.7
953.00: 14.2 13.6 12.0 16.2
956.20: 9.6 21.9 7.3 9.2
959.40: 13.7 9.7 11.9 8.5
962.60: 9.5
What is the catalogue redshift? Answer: 0.121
